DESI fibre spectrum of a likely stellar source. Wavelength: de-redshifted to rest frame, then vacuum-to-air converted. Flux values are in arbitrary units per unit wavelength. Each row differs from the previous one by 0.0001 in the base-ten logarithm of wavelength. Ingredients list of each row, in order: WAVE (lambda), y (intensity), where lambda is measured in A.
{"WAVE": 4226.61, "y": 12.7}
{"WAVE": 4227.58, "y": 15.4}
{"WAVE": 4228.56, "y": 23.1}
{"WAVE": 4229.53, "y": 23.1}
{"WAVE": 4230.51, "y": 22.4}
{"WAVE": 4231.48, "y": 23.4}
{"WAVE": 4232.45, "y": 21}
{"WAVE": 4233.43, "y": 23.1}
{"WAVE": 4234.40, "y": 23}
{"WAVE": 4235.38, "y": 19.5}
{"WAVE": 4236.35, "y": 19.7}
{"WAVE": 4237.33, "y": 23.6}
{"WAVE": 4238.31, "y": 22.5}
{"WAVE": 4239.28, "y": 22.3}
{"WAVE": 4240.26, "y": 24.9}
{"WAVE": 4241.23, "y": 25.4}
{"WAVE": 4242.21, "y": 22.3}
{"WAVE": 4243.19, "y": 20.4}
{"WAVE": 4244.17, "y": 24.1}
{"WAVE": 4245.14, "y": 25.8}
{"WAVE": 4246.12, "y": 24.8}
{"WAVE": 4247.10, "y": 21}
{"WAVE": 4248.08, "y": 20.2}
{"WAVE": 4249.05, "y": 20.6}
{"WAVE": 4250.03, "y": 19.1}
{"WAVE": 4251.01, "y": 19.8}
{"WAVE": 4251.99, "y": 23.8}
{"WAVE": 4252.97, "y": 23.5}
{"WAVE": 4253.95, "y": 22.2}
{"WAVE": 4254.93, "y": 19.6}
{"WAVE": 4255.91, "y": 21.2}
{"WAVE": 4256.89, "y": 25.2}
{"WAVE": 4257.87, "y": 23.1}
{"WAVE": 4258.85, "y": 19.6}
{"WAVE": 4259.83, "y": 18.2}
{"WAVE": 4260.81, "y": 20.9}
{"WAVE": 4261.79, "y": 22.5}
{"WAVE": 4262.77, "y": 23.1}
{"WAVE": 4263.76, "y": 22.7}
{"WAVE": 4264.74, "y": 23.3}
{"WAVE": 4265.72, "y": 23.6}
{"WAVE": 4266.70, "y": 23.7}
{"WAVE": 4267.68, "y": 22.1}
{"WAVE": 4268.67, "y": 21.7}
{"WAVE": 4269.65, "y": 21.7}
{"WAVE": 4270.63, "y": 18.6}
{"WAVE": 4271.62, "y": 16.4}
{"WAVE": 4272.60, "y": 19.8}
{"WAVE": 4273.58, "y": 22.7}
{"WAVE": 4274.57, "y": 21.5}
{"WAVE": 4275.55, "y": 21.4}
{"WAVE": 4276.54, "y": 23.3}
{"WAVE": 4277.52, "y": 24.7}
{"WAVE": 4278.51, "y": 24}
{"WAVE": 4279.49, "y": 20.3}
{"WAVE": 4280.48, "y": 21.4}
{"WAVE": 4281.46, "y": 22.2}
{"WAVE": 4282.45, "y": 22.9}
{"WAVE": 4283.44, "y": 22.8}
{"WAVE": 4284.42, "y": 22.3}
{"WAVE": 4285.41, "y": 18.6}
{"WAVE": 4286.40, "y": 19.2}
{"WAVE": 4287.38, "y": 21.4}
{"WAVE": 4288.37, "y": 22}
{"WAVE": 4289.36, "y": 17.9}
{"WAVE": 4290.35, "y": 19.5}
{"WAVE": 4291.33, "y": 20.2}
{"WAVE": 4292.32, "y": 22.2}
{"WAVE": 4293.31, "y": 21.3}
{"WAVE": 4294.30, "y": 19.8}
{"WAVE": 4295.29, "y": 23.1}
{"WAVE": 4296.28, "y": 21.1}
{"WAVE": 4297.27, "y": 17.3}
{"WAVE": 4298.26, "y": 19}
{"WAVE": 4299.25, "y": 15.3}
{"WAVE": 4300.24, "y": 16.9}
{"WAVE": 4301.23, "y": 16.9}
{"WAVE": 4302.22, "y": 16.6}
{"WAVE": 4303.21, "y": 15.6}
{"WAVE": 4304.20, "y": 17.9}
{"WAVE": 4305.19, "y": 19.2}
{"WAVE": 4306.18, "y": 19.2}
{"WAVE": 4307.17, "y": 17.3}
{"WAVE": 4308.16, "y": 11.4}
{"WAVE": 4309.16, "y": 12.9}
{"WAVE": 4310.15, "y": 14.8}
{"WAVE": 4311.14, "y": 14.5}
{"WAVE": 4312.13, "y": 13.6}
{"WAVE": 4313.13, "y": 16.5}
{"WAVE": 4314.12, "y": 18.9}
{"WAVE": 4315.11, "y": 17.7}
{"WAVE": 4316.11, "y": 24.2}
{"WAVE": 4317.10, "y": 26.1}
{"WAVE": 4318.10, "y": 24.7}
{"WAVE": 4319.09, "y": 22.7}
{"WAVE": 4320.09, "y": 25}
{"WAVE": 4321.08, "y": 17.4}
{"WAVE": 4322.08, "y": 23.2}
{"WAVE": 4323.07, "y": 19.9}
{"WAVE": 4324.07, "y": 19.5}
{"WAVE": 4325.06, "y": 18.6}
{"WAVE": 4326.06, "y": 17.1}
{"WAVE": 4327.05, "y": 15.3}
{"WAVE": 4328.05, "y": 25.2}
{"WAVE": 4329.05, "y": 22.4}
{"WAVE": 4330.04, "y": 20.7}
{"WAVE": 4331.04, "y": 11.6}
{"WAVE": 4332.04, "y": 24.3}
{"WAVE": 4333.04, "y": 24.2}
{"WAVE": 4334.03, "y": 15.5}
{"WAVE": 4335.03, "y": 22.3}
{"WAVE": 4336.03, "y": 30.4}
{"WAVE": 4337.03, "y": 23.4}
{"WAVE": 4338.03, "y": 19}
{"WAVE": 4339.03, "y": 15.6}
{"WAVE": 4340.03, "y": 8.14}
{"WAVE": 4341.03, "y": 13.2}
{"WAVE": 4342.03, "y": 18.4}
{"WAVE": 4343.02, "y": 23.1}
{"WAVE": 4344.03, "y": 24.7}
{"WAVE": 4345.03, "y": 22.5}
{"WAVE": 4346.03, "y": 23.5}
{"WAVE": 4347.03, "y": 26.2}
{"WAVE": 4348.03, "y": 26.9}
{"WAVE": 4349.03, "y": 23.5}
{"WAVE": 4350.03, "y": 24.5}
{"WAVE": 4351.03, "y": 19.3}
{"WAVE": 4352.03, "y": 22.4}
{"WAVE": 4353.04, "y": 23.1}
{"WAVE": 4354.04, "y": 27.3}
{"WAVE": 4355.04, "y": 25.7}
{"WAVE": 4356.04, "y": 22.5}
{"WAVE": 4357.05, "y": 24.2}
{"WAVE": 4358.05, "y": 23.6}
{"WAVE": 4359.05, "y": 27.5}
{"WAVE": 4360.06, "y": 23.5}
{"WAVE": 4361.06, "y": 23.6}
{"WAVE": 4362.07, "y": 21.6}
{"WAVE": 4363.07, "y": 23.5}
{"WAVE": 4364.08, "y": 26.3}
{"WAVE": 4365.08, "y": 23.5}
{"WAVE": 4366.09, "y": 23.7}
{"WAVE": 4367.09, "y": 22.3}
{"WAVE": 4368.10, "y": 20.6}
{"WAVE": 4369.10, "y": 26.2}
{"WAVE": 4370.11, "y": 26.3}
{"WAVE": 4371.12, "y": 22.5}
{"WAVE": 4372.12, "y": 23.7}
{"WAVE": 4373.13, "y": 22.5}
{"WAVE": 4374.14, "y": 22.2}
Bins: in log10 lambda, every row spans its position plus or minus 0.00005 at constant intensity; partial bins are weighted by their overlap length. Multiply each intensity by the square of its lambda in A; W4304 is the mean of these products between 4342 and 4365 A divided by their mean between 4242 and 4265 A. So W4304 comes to 1.14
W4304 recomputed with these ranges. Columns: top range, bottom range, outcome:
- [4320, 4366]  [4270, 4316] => 1.16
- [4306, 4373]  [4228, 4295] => 1.01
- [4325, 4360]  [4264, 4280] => 1.03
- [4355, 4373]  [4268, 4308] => 1.23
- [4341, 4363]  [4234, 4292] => 1.12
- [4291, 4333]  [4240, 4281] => 0.89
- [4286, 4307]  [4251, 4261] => 0.90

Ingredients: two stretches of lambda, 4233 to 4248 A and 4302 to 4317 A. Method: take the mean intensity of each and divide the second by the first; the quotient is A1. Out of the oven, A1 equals 0.74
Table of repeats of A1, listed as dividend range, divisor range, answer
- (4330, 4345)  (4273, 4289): 0.90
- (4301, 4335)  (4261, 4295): 0.88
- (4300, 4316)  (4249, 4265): 0.76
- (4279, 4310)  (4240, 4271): 0.86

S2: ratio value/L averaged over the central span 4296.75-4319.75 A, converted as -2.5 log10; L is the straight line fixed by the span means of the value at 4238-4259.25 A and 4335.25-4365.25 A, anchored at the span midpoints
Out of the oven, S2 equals 0.25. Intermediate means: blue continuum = 22.3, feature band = 17.8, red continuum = 22.7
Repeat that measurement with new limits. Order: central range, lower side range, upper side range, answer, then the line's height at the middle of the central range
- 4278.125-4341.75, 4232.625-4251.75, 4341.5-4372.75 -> 0.19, 23.1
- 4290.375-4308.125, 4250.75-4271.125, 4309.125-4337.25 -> 0.13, 20.9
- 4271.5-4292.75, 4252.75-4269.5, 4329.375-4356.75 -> 0.03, 22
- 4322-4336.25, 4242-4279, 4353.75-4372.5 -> 0.15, 23.4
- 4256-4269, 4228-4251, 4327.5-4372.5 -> 0.01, 22.4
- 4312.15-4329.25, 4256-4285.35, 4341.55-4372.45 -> 0.12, 23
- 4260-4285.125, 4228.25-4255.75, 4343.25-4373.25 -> 0.04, 22.7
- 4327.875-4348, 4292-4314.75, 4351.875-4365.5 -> 0.04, 21.7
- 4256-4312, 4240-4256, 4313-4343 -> 0.07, 21.3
